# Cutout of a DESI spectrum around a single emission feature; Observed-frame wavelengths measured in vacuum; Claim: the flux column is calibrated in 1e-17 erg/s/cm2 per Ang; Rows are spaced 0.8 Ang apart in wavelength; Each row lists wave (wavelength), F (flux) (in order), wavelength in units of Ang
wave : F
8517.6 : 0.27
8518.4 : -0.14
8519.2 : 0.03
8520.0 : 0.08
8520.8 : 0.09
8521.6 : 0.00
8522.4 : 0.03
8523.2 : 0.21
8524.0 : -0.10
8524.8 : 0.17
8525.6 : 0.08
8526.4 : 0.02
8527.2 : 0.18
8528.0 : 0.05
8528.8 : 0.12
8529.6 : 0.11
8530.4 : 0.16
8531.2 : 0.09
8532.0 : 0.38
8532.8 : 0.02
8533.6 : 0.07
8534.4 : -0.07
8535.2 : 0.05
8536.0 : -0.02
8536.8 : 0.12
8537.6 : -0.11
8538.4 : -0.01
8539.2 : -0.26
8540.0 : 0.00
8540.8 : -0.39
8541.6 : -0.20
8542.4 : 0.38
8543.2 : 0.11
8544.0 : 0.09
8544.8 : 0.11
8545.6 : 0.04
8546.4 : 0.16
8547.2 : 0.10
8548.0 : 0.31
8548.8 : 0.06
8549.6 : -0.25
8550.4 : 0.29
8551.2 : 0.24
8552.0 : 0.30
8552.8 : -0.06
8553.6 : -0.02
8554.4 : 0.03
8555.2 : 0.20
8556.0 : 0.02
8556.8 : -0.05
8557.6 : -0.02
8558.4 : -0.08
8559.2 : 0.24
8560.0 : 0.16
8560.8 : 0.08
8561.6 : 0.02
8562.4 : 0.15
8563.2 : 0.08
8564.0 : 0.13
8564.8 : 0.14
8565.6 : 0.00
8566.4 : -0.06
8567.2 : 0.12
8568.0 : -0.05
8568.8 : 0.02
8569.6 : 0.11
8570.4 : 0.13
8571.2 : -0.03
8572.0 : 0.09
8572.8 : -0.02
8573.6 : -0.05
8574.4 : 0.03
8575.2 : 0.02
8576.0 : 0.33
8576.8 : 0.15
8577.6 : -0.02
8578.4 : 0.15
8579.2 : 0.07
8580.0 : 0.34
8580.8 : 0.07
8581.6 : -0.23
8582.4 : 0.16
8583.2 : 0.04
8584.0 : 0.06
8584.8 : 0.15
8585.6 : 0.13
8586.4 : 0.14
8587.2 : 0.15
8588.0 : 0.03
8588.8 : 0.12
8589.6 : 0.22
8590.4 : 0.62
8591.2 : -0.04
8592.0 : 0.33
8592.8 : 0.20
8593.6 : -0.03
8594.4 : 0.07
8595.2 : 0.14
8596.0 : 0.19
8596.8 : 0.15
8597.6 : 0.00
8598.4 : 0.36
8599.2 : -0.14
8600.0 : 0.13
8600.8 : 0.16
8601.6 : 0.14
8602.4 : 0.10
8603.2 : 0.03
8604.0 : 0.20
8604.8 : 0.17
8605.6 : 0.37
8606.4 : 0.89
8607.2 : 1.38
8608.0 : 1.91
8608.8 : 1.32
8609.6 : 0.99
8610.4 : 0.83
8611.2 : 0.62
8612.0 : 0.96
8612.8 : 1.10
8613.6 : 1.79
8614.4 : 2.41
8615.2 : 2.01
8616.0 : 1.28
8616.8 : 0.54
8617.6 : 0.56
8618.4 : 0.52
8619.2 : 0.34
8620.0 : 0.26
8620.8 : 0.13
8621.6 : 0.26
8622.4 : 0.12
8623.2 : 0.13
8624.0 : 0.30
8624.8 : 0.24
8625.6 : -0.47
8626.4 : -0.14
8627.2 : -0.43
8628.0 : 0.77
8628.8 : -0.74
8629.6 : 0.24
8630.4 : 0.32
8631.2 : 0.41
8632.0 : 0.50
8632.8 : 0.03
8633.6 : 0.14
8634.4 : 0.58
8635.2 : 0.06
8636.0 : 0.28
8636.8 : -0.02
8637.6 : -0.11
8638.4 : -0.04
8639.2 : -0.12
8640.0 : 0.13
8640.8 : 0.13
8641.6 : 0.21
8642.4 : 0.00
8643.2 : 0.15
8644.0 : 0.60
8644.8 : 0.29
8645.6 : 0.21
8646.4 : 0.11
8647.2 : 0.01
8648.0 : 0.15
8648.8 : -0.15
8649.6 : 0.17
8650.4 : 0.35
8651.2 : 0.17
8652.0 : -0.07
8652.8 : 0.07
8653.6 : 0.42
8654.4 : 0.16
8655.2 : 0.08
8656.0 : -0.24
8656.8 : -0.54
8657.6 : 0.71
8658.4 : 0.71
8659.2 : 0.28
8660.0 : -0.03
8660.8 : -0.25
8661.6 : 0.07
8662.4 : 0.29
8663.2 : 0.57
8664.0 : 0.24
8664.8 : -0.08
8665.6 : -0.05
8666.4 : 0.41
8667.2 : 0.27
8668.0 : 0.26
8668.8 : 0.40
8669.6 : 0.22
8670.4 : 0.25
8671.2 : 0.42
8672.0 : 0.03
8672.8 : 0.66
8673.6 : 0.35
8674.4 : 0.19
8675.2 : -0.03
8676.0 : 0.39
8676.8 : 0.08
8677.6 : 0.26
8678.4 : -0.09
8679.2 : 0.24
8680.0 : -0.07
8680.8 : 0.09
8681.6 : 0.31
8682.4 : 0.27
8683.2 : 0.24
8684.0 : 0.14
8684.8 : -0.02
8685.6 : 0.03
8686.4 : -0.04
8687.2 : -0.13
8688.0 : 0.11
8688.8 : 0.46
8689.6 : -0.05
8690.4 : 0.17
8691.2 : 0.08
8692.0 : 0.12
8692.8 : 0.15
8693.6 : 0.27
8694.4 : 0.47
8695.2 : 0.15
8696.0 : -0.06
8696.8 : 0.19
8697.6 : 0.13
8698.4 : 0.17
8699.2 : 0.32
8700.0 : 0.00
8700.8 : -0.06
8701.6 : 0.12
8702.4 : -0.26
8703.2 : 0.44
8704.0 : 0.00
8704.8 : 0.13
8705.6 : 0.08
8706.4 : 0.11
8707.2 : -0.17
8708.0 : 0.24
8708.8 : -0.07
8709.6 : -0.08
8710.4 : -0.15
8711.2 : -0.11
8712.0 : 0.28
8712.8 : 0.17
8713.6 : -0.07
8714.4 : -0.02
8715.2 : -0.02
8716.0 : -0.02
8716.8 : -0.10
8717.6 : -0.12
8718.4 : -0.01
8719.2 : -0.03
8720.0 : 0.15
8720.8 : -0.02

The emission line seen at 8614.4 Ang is [O II]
